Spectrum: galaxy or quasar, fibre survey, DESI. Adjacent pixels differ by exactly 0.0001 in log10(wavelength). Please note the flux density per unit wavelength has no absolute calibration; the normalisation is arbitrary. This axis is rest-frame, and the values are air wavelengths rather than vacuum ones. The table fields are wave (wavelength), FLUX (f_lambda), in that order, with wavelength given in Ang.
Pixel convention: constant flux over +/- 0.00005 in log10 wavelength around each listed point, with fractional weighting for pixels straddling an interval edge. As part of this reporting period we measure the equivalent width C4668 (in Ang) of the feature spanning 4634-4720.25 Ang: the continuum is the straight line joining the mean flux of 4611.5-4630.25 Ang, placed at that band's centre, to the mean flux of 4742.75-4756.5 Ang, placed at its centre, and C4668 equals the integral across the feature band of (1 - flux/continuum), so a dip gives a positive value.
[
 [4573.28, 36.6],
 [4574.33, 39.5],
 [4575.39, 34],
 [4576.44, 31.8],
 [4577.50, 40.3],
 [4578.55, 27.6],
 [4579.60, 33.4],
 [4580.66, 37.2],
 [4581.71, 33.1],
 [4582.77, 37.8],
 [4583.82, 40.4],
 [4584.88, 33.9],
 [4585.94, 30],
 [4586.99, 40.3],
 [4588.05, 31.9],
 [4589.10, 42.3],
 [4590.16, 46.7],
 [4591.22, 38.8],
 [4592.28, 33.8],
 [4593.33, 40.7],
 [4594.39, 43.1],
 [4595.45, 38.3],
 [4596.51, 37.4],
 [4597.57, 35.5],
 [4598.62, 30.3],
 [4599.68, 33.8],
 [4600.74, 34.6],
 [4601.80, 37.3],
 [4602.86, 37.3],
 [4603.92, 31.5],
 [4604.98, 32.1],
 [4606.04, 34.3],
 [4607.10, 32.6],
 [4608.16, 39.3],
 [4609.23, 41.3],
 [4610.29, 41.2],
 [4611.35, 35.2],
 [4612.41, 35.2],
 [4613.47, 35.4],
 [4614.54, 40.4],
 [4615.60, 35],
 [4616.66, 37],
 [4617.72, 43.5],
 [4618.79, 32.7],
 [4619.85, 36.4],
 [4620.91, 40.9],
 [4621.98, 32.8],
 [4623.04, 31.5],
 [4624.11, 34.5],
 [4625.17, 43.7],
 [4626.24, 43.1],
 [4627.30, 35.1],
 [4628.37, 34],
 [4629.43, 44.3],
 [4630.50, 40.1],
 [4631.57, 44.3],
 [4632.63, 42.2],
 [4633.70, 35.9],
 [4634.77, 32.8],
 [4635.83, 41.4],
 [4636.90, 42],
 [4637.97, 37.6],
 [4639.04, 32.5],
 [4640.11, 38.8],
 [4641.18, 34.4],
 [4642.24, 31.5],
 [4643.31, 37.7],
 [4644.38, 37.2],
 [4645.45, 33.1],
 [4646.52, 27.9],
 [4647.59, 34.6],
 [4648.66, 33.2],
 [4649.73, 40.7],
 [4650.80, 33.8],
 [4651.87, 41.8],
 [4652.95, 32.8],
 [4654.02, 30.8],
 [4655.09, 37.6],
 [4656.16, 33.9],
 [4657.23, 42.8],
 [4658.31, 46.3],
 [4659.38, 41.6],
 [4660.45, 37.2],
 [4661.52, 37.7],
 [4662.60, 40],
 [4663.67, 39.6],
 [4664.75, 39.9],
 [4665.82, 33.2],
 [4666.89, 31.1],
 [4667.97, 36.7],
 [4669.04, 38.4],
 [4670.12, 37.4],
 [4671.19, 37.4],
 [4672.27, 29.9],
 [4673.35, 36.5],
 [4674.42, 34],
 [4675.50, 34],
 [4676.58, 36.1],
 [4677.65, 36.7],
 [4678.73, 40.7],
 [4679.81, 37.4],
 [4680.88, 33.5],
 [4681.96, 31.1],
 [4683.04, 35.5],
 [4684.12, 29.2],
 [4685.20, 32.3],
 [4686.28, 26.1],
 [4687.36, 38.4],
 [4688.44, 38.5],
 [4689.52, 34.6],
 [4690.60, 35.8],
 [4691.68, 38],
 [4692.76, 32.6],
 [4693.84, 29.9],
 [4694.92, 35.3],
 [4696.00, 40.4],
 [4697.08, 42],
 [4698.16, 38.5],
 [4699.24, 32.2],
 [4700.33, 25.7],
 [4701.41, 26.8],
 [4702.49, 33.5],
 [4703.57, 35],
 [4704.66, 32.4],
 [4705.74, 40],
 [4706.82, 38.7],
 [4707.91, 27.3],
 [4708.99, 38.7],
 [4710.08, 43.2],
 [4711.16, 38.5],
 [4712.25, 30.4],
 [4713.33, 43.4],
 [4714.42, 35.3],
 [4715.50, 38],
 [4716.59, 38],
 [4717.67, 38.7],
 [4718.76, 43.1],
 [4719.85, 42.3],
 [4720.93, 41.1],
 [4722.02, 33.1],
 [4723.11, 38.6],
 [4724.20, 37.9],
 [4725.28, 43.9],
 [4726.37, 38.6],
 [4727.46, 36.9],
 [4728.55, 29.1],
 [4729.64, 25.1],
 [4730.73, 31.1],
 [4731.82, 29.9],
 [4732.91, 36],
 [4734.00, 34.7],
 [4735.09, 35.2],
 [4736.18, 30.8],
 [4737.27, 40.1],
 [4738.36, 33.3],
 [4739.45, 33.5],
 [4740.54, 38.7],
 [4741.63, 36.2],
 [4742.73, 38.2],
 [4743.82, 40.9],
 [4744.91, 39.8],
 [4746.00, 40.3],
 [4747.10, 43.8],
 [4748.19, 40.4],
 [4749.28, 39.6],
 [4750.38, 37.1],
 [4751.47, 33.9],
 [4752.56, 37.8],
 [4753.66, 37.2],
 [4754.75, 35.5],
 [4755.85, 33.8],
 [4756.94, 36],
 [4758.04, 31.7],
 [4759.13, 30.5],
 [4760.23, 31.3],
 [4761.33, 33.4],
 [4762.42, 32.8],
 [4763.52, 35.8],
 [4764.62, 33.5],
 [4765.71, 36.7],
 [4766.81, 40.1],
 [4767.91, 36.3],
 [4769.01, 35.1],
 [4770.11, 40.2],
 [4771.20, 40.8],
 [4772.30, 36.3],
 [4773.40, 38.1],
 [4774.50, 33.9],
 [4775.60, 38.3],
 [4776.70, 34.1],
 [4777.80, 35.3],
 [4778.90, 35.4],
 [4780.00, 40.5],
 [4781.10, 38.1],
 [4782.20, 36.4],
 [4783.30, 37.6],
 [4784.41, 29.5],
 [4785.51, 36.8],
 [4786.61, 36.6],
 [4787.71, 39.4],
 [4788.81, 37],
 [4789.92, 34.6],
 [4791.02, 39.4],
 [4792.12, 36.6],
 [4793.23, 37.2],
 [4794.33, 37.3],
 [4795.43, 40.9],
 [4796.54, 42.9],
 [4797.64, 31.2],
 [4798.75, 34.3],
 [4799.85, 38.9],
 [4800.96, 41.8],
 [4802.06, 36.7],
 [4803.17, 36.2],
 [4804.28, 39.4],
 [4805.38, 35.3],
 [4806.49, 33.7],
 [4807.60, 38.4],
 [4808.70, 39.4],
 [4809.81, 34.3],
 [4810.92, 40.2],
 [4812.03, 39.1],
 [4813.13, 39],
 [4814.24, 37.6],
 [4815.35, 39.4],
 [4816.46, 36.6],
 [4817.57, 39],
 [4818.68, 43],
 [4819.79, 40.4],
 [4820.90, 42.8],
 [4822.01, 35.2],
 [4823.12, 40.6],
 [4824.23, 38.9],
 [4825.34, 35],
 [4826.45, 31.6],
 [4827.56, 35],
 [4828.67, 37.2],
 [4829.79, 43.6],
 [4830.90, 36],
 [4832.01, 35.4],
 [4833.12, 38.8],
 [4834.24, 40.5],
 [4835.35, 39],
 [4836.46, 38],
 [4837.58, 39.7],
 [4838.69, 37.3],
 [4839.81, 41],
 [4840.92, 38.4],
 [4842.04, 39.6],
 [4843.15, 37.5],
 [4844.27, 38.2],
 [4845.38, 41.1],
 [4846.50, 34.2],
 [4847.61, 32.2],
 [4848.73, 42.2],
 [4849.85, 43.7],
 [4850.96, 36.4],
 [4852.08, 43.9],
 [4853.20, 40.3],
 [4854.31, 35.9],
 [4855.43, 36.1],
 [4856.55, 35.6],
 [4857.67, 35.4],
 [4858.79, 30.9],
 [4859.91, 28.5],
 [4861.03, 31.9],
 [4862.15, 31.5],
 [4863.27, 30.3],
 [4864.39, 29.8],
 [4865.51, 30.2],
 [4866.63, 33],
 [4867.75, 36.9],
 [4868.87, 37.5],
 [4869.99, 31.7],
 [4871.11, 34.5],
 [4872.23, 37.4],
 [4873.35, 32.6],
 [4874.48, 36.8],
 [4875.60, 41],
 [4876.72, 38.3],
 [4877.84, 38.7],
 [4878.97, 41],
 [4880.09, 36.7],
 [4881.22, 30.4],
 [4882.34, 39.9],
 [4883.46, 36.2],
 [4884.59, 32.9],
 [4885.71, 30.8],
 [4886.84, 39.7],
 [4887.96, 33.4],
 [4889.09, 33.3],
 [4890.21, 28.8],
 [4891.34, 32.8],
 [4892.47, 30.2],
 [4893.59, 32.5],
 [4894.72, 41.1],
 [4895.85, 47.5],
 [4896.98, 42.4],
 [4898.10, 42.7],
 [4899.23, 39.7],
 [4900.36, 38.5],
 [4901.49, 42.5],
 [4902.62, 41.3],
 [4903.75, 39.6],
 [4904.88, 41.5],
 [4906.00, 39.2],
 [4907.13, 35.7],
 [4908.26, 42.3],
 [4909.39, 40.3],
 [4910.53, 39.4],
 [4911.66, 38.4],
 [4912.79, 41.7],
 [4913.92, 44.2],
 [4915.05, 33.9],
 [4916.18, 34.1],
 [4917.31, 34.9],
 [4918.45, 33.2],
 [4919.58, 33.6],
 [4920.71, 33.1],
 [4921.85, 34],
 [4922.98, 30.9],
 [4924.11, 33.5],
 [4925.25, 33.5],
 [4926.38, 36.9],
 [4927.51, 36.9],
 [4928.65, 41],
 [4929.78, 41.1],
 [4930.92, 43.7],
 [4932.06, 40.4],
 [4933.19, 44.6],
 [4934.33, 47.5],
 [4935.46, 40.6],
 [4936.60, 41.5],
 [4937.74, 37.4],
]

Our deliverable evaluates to 4.0 Ang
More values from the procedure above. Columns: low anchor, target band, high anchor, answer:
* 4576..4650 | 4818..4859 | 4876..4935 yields -0.8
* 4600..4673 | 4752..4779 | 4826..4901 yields 0.8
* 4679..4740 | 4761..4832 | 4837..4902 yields -2.7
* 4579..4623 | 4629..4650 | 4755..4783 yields -0.3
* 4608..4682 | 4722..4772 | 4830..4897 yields 0.9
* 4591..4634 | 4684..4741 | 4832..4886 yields 2.1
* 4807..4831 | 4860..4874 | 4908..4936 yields 1.9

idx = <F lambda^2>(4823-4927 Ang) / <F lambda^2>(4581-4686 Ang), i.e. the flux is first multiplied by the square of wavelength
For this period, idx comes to 1.11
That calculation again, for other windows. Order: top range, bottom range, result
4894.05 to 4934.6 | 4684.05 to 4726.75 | 1.17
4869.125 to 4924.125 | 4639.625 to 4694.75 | 1.14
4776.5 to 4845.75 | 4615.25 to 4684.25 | 1.10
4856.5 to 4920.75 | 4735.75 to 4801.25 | 1.04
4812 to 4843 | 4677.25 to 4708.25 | 1.18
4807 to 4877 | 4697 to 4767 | 1.08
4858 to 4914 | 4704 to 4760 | 1.06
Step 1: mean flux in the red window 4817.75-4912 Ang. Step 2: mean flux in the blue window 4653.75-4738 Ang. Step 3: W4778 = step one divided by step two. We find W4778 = 1.0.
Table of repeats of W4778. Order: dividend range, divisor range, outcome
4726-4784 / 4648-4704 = 1.01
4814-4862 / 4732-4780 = 1.04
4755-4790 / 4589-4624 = 0.97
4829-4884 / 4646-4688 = 1.02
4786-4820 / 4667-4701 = 1.09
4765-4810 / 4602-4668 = 1.00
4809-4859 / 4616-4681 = 1.03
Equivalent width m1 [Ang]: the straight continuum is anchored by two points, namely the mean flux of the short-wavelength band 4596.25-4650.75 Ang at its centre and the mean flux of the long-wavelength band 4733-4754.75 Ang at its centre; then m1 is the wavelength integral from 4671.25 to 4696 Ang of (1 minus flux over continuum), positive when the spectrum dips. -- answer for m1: 1.62 Ang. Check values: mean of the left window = 36.6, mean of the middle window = 34.5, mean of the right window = 37.4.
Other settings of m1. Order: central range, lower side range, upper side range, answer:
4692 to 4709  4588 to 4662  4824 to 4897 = 1.2 Ang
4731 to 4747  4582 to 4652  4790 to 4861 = 0.4 Ang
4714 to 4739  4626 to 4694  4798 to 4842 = 0.6 Ang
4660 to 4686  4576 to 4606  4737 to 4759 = 0.8 Ang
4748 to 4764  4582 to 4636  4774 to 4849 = 1.1 Ang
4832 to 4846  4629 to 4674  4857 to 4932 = -0.9 Ang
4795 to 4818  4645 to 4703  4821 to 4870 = -0.9 Ang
